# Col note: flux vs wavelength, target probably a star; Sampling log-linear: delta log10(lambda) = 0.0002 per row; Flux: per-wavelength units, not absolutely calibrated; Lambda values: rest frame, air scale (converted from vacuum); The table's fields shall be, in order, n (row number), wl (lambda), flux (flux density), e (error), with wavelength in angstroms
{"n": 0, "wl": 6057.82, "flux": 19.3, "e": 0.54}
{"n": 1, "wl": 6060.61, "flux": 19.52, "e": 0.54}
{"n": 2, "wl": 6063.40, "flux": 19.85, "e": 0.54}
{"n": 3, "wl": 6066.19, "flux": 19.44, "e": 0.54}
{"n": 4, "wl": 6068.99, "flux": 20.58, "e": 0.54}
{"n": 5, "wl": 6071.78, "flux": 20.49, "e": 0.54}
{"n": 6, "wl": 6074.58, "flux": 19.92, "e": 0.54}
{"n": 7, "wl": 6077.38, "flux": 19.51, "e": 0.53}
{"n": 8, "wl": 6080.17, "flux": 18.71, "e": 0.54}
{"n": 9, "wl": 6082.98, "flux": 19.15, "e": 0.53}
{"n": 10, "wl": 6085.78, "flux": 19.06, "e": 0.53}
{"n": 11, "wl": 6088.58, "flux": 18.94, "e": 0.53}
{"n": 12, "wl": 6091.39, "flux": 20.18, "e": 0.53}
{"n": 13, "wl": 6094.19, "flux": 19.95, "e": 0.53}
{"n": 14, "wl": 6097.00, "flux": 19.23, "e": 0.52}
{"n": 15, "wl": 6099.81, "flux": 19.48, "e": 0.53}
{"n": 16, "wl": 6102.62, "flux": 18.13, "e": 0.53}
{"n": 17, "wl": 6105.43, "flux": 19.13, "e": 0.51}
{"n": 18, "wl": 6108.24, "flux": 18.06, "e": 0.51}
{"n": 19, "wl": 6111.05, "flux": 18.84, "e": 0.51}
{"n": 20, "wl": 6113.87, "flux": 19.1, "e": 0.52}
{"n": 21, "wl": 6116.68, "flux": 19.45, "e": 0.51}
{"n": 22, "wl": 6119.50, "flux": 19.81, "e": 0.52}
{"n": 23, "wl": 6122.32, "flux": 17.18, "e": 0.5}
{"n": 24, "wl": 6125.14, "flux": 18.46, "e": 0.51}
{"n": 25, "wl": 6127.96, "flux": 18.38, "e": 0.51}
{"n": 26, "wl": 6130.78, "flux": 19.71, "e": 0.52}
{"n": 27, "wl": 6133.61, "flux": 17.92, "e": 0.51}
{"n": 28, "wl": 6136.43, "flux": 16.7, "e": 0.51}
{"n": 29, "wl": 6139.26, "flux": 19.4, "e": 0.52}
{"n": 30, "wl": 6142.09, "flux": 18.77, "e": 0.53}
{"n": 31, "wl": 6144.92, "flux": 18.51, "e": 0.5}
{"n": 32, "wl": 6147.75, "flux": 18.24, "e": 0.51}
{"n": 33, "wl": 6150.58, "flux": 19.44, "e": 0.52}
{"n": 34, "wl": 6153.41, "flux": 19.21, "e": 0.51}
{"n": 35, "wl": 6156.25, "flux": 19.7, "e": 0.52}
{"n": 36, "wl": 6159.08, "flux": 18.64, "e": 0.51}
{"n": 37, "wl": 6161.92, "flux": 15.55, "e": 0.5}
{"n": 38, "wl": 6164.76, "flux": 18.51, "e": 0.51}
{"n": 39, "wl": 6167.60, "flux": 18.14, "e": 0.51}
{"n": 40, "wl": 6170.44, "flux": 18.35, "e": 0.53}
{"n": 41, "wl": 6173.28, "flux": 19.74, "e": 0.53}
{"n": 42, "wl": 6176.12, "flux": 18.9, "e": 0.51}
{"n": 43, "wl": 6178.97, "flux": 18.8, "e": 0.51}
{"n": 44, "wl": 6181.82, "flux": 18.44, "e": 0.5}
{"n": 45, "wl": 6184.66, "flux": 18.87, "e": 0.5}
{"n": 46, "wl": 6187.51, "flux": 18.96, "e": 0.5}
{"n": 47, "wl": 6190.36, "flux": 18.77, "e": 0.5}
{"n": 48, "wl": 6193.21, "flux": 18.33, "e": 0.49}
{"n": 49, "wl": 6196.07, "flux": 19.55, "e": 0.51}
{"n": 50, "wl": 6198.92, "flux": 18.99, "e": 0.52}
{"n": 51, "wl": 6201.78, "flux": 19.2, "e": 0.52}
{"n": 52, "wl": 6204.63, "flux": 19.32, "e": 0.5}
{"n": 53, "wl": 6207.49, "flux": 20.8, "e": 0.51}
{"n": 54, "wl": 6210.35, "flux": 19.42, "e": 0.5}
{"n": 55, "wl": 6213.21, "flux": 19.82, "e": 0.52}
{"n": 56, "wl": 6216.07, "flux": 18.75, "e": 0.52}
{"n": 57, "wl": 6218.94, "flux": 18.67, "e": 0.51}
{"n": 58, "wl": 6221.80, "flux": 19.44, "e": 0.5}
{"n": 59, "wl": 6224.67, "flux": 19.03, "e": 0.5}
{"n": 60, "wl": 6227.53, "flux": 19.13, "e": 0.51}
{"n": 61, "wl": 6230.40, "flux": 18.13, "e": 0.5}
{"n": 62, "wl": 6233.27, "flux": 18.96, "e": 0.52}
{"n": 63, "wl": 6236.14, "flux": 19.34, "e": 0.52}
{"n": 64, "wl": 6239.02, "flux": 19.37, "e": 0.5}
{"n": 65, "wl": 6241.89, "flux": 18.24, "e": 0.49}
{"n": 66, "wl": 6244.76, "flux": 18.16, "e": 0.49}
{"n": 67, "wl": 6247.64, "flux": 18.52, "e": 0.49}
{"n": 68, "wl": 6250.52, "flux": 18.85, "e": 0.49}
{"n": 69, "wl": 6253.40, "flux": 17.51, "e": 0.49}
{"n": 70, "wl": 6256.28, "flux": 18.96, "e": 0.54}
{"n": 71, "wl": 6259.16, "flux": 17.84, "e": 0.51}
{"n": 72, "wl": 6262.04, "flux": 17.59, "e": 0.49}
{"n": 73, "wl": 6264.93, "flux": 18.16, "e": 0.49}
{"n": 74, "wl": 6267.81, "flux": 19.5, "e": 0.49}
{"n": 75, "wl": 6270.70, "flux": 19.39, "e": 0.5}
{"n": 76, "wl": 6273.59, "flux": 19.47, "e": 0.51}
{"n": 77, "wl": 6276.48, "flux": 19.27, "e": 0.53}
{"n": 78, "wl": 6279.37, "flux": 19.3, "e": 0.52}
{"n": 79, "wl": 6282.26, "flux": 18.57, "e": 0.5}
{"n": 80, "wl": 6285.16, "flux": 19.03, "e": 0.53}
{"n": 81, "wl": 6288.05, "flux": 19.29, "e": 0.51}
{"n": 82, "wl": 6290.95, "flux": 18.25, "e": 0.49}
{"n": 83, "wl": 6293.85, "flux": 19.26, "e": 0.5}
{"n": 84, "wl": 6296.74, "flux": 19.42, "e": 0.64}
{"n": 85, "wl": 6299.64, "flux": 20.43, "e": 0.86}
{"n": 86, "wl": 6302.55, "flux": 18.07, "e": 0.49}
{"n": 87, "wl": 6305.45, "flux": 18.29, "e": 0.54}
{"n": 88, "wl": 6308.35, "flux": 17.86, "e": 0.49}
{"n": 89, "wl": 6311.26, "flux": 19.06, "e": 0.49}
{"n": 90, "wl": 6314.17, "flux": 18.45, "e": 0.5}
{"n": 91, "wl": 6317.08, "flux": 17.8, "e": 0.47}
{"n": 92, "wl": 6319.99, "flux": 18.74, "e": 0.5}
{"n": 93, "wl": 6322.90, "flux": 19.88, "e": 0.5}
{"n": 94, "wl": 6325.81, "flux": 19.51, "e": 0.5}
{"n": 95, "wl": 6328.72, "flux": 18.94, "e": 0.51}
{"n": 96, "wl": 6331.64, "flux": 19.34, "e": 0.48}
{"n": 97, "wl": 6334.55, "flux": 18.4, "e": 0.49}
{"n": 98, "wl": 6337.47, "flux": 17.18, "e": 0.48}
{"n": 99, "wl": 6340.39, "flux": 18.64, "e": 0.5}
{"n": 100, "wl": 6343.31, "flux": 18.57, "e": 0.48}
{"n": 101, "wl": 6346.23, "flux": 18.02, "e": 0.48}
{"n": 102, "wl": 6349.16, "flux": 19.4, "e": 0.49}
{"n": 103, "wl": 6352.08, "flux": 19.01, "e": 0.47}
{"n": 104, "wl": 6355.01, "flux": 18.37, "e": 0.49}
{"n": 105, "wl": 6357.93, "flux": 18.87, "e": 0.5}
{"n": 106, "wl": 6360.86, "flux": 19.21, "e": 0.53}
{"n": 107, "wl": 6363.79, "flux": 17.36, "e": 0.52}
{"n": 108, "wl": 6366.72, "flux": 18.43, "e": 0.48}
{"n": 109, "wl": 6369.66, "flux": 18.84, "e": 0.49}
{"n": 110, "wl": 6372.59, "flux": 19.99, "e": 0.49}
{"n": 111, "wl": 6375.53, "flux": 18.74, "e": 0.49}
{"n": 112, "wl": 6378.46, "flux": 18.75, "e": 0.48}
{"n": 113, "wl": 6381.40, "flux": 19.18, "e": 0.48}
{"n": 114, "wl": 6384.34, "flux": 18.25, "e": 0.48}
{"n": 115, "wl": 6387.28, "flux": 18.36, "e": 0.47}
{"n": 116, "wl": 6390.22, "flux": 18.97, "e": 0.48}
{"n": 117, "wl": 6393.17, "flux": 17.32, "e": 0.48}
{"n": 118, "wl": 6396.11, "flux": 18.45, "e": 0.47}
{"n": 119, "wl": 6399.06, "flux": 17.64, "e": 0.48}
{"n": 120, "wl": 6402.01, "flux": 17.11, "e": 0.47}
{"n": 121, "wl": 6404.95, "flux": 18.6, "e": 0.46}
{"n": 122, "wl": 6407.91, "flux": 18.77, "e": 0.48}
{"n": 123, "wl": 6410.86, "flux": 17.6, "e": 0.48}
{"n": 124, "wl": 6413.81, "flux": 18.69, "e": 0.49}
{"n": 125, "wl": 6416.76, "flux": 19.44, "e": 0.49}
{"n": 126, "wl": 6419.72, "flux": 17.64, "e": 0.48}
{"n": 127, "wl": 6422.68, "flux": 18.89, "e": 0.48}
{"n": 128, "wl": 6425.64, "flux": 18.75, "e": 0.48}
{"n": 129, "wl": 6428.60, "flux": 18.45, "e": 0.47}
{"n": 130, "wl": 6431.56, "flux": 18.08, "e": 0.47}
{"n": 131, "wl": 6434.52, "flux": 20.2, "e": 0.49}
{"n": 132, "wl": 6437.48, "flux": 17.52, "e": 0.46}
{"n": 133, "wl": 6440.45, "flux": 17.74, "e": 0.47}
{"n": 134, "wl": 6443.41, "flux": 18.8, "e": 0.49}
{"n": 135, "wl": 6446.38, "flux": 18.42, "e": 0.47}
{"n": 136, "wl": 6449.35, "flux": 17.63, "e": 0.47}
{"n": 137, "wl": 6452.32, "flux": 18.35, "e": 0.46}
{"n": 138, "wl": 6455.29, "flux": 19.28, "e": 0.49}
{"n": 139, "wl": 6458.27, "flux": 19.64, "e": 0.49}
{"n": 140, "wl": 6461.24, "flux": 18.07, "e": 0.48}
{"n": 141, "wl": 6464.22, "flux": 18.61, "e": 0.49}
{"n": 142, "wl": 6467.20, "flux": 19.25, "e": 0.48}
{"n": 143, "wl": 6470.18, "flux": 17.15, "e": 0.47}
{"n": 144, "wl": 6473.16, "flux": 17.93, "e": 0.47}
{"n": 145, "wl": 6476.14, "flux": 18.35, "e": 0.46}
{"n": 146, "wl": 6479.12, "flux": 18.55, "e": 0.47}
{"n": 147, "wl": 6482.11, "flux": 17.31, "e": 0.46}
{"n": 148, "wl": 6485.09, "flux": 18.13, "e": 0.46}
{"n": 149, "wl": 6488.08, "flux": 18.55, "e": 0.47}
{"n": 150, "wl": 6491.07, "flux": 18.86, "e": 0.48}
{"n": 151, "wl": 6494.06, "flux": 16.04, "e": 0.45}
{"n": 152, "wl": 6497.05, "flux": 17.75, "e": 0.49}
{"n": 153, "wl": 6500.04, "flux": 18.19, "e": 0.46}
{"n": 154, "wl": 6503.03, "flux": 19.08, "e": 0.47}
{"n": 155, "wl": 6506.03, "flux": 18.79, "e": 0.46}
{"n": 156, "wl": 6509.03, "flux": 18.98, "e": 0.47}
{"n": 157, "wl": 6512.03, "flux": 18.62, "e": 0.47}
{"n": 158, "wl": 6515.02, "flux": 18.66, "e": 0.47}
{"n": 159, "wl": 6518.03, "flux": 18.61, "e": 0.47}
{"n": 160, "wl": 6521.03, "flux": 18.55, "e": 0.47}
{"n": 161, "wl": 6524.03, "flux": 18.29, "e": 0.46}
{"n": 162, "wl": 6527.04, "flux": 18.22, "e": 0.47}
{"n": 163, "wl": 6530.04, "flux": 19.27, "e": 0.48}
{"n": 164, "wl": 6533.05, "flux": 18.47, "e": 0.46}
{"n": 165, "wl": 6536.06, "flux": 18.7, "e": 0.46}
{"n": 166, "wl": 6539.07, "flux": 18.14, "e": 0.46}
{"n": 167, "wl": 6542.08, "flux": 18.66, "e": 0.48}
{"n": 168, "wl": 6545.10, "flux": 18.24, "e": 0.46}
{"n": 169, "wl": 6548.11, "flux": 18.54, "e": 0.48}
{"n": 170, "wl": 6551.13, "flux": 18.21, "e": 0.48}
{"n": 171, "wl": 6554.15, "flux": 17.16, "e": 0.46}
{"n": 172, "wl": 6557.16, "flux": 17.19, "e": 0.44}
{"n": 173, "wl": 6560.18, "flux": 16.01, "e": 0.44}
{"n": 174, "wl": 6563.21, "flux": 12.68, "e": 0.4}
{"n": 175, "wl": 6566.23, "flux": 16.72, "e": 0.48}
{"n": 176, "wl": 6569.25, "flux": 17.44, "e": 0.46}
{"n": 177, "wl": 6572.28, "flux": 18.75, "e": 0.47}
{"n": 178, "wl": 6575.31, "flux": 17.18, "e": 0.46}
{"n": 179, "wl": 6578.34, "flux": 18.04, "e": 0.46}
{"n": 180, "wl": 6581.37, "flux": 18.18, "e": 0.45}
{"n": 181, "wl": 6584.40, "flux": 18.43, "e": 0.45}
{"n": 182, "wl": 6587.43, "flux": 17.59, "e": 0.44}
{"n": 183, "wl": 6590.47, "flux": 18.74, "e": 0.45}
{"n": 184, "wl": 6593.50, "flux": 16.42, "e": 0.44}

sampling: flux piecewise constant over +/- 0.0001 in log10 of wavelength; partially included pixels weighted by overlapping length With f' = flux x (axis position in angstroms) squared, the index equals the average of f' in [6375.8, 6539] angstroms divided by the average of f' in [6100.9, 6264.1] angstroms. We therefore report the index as 1.07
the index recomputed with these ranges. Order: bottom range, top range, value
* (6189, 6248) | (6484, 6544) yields 1.06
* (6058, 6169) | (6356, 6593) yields 1.08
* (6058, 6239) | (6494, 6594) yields 1.07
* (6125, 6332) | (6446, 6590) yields 1.05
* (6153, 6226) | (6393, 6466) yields 1.05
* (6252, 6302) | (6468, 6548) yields 1.04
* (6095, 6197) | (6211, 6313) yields 1.05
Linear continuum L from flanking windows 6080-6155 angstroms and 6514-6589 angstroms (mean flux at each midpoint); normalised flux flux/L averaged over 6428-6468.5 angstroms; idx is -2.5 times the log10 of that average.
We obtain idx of -0.03 mag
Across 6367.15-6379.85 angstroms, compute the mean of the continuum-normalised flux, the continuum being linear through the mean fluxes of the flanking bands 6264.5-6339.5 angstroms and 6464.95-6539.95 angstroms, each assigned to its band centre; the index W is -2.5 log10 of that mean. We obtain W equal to -0.019 mag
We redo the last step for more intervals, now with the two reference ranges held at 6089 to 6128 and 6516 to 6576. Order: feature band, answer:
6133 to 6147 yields 0.04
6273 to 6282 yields -0.04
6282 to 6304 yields -0.03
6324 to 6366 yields -0.02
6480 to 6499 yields 0.01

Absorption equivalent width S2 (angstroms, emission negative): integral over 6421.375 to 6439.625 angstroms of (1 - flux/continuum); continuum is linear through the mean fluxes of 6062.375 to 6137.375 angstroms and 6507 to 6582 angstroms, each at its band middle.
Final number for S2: -0.4 angstroms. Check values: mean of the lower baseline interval 19.1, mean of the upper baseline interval 17.9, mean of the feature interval 18.6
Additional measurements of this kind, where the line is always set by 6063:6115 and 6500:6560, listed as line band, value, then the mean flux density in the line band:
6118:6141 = 1.0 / 18.4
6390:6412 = 0.8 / 18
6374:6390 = 0.0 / 18.7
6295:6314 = 0.0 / 18.8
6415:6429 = 0.0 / 18.6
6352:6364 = 0.1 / 18.6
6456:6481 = 0.1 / 18.4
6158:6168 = 0.8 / 17.6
